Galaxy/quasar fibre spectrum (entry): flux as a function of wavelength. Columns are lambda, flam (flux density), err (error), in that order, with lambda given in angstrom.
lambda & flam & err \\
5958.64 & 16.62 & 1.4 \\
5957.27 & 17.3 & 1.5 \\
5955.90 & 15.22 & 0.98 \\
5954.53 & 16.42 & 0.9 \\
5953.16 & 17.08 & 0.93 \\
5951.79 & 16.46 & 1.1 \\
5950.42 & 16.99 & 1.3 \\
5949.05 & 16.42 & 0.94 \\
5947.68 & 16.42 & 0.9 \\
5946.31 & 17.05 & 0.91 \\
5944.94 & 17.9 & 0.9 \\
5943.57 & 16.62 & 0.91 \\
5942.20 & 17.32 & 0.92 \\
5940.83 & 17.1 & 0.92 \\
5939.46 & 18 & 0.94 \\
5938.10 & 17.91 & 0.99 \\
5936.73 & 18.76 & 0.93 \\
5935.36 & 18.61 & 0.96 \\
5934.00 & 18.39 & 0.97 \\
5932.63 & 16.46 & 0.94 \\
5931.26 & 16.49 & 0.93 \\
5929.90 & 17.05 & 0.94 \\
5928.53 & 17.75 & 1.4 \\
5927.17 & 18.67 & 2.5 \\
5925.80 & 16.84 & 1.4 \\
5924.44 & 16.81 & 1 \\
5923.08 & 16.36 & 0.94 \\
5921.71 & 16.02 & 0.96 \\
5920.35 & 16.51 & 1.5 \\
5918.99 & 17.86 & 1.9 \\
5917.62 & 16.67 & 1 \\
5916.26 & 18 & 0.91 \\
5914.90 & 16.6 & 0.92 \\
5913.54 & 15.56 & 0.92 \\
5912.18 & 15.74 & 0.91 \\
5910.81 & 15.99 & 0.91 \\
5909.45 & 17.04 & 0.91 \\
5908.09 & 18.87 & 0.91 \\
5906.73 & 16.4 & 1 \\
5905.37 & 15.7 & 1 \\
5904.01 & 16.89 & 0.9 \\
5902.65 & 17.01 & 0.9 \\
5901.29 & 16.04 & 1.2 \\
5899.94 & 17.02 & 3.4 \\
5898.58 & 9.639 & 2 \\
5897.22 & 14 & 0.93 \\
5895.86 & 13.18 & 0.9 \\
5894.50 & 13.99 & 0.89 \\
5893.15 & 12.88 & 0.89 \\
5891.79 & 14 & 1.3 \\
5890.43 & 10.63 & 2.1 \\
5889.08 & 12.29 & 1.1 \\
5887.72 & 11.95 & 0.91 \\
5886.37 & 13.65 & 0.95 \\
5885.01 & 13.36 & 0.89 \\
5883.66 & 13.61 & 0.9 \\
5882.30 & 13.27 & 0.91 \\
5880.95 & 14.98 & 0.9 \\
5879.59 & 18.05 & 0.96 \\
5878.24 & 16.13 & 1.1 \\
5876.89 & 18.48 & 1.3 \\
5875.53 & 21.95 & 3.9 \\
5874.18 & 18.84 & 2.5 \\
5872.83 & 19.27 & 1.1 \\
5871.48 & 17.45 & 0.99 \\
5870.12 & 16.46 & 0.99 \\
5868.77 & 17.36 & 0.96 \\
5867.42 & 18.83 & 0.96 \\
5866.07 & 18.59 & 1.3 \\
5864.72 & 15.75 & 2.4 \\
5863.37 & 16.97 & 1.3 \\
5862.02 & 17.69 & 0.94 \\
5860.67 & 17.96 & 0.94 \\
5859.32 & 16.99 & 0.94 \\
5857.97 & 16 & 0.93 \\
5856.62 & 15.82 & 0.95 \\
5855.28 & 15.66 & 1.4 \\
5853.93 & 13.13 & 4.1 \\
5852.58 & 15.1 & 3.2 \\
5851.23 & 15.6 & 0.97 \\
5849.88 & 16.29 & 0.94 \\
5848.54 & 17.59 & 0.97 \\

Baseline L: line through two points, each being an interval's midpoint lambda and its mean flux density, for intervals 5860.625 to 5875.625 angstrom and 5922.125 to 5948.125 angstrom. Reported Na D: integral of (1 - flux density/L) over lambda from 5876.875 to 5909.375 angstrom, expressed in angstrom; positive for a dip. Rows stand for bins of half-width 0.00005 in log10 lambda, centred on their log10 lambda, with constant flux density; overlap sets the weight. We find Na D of 5.7 angstrom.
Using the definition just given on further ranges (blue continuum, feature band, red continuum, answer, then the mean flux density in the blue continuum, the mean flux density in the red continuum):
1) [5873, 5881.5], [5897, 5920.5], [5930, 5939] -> 2.2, 18.2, 17.7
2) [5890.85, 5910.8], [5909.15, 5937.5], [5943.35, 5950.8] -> -1.9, 15.2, 16.9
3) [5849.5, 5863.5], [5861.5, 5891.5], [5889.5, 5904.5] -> -2.0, 16.1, 14.1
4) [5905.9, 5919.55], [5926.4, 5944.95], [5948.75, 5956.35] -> -1.1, 16.8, 16.5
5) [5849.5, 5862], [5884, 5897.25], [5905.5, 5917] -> 2.8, 15.9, 16.7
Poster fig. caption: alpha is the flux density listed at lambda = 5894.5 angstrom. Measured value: 13.99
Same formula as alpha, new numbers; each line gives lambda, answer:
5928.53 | 17.75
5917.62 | 16.67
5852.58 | 15.1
